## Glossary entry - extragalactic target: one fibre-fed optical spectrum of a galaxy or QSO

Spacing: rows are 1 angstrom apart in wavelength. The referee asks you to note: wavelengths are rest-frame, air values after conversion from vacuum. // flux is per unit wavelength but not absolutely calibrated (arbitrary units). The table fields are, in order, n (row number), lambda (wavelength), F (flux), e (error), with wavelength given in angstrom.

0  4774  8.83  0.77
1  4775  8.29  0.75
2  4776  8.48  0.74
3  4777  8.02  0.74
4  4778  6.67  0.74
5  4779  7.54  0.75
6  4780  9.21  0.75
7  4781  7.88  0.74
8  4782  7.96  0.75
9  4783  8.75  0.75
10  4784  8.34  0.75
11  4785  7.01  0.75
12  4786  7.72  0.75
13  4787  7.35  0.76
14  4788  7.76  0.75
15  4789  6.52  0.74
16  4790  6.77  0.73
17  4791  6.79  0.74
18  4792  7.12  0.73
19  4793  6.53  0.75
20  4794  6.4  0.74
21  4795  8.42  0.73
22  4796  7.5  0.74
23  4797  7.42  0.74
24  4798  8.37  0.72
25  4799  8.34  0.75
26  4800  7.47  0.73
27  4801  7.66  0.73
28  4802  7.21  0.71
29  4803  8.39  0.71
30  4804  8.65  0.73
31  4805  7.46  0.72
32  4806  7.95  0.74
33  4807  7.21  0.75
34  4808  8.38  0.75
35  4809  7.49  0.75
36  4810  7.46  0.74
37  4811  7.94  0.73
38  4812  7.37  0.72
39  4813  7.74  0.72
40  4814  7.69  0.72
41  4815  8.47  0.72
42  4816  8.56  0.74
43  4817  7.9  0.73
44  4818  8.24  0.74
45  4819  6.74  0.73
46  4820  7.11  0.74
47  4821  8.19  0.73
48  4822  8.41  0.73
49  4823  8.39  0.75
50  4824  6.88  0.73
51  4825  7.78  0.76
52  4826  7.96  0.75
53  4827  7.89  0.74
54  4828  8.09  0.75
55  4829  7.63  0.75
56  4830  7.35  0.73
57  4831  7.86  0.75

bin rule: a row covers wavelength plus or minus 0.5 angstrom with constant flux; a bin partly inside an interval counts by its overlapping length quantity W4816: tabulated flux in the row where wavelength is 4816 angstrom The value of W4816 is 8.56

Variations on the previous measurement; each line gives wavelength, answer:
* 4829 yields 7.63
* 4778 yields 6.67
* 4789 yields 6.52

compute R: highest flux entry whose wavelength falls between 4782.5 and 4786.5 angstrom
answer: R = 8.75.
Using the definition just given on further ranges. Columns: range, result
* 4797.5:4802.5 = 8.37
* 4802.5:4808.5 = 8.65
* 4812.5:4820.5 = 8.56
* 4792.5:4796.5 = 8.42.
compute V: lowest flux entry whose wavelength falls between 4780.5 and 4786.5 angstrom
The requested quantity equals 7.01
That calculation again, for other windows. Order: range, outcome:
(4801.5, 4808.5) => 7.21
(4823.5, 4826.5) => 6.88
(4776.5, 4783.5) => 6.67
